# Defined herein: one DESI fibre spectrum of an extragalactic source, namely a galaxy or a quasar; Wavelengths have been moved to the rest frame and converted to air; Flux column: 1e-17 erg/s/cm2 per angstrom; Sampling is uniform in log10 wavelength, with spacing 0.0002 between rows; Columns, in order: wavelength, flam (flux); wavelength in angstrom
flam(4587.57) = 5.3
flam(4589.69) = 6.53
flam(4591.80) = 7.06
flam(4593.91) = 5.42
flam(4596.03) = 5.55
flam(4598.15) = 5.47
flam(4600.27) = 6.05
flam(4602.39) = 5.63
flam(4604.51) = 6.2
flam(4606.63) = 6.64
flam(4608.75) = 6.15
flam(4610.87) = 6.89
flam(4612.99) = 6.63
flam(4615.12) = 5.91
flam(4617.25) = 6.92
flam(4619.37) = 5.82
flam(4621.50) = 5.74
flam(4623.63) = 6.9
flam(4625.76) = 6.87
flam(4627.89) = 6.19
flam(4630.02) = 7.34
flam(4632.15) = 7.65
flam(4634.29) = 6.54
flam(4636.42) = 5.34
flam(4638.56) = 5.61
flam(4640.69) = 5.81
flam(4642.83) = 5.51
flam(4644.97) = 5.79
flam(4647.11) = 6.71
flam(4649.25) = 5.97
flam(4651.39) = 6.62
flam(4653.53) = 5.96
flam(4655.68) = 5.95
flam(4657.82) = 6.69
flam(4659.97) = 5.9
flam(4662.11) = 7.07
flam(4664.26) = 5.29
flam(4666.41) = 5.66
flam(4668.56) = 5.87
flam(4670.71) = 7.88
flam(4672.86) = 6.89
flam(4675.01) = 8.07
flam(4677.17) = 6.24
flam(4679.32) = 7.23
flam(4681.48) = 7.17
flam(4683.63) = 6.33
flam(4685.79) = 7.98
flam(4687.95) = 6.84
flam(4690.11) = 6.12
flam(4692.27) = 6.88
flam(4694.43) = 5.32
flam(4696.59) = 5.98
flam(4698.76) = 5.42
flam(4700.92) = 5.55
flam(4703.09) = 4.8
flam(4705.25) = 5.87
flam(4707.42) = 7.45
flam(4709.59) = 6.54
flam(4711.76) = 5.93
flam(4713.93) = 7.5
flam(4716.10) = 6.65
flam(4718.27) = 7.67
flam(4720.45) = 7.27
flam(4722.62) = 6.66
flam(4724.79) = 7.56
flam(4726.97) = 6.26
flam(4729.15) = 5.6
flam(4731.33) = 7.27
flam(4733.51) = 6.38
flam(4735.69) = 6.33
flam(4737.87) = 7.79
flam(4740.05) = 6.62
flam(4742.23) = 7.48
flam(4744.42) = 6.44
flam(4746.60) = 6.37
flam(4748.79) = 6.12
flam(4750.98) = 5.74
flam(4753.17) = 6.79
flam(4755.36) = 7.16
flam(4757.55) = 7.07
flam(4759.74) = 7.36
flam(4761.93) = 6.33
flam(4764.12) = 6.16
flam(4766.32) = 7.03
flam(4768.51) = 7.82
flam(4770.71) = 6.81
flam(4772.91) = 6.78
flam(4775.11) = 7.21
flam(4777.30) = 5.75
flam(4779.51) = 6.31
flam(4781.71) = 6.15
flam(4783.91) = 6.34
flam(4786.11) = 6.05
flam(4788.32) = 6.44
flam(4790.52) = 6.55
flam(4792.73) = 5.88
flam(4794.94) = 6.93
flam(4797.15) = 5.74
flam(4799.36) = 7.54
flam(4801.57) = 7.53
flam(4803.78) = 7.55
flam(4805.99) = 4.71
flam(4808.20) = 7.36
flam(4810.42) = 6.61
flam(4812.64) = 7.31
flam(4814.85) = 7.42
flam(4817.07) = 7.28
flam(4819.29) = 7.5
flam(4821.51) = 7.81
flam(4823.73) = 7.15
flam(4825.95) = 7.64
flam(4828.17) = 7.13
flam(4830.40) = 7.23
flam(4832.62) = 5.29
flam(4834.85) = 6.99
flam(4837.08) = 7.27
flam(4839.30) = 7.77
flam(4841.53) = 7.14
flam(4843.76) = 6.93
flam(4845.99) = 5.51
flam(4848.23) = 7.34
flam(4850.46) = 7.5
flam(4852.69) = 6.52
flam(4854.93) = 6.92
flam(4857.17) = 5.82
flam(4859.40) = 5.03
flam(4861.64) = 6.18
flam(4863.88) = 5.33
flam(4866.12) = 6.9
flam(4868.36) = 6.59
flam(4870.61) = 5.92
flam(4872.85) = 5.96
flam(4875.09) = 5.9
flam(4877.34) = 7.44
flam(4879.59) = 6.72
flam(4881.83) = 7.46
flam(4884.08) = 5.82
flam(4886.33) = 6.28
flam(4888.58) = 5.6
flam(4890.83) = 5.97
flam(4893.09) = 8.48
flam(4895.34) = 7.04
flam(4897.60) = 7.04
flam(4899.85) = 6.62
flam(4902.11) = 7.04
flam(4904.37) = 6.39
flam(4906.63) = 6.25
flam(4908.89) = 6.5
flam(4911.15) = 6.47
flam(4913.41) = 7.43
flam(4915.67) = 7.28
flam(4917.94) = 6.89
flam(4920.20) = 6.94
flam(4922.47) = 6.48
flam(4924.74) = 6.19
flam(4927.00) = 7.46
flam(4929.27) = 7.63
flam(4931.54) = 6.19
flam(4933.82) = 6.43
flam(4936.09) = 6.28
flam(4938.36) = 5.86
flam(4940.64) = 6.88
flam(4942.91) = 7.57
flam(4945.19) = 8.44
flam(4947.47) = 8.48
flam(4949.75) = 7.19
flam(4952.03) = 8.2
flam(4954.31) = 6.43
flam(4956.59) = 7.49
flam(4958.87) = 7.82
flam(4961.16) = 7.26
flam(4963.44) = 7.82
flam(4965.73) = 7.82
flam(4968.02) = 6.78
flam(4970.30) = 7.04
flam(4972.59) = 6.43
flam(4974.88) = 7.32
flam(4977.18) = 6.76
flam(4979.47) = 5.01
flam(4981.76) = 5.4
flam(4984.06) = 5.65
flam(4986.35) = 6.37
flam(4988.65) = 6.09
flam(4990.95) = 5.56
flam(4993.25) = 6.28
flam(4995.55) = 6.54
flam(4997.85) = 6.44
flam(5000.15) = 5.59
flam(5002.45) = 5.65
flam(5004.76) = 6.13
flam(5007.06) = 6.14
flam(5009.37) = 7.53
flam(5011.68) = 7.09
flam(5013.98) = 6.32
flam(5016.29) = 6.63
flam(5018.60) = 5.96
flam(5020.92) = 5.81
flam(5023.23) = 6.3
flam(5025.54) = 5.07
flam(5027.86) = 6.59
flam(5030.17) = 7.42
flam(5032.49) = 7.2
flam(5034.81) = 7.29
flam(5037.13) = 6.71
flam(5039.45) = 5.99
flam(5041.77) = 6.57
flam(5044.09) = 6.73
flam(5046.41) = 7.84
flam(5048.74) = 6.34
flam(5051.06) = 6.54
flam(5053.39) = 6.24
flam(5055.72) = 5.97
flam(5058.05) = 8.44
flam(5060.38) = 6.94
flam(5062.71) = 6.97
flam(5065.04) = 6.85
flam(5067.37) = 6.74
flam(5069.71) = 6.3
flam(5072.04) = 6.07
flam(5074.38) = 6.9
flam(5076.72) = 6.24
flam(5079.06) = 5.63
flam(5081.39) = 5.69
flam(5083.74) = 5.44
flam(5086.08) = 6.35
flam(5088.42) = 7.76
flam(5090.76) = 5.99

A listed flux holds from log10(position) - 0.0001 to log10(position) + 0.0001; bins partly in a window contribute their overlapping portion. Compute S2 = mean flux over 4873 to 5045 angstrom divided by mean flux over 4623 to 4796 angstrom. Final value 1.02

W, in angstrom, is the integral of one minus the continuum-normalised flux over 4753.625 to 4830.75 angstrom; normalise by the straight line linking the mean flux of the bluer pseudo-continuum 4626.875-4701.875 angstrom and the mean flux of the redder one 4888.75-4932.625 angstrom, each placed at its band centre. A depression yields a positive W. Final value -2.6 angstrom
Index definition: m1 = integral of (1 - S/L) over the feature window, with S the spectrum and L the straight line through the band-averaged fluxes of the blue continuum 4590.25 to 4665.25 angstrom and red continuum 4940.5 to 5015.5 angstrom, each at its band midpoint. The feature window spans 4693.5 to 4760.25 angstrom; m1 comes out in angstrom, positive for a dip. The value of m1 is -1.7 angstrom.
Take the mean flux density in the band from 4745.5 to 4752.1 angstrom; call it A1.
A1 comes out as 6.08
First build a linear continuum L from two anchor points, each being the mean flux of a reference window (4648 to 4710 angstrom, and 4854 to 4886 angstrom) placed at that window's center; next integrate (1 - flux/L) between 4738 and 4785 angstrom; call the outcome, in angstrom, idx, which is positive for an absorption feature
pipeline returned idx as -2.5 angstrom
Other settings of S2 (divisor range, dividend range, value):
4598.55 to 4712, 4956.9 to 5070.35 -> 1.04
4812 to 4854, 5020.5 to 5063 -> 0.94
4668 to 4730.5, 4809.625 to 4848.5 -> 1.07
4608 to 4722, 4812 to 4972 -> 1.07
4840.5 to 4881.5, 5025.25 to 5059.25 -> 1.05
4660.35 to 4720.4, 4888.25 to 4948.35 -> 1.06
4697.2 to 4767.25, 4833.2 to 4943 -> 1.01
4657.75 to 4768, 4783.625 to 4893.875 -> 1.01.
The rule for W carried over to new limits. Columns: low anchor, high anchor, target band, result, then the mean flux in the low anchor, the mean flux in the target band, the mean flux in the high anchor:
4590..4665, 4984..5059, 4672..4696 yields -2.1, 6.23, 6.81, 6.46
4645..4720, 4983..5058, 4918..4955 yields -3.5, 6.47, 7.04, 6.43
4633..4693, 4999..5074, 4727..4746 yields -0.7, 6.43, 6.7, 6.57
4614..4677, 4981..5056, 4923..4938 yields -0.6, 6.36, 6.65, 6.37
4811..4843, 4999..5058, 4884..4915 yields 1.2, 7.2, 6.68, 6.5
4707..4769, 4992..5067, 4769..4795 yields 1.2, 6.79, 6.44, 6.57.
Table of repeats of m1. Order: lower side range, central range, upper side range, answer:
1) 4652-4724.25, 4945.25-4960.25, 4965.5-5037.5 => -2.94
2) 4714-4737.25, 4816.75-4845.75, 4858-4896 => -2.67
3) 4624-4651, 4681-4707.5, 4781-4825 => 1.03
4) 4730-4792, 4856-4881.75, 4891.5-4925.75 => 2.22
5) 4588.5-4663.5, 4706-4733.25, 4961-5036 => -2.31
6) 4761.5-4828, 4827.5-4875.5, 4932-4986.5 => 2.39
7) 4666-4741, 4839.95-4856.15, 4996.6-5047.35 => -0.72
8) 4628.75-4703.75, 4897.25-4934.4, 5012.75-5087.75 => -1.86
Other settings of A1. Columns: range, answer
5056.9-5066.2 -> 7.3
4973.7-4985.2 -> 6.03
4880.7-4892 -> 6.23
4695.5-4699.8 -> 5.7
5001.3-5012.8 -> 6.5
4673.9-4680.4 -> 7.18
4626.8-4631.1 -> 6.78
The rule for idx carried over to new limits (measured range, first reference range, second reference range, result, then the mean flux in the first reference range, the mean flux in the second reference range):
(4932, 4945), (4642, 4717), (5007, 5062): -0.2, 6.39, 6.67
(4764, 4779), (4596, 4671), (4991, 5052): -1.2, 6.23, 6.47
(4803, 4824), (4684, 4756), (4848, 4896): -1.8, 6.55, 6.47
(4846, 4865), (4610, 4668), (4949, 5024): 0.5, 6.26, 6.57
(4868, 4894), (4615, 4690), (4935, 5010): 0.6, 6.47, 6.73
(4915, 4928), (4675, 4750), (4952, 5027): -0.7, 6.6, 6.48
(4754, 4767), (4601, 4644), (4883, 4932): -0.7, 6.31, 6.74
